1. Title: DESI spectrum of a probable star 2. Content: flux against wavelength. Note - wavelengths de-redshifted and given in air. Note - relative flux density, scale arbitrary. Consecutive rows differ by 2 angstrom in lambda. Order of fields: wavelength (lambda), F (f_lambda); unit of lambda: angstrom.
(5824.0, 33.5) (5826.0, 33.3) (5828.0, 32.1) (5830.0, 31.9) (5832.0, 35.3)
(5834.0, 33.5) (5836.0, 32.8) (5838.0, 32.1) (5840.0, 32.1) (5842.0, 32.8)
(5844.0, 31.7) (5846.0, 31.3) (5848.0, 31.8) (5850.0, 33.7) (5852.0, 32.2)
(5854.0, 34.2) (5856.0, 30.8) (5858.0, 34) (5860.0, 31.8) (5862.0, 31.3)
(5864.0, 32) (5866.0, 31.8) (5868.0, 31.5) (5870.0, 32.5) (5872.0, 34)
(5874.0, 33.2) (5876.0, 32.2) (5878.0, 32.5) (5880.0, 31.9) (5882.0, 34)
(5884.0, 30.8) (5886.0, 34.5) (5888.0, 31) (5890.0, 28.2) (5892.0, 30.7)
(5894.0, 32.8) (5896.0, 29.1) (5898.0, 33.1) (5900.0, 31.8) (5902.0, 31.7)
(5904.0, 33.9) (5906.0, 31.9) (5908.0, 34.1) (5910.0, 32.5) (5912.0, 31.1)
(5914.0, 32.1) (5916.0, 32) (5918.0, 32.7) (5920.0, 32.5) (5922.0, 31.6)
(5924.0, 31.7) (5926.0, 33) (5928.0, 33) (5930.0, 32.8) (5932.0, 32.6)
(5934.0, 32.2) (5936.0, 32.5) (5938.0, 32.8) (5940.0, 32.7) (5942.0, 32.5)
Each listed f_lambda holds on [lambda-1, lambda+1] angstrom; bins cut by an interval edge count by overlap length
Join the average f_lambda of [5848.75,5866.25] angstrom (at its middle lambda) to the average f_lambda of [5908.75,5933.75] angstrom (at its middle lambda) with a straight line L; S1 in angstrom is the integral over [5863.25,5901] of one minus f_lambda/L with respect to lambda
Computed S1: 0.5 angstrom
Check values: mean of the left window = 32.4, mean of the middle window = 32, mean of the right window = 32.3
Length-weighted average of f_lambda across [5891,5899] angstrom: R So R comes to 31.4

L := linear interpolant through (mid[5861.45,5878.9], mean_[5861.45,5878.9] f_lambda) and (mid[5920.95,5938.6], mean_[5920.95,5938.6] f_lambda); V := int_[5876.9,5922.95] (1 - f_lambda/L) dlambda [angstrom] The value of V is 0.55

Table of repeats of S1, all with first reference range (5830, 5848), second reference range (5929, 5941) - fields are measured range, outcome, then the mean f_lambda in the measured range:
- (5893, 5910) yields 0.15 angstrom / 32.3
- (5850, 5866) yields 0.11 angstrom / 32.4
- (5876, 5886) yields 0.03 angstrom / 32.5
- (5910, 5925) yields 0.28 angstrom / 32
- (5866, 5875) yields -0.02 angstrom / 32.7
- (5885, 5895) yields 0.36 angstrom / 31.4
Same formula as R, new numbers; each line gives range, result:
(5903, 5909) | 33.3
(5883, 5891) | 31.1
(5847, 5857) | 32.5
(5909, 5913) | 31.8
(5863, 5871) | 31.9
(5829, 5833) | 33.6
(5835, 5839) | 32.5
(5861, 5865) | 31.6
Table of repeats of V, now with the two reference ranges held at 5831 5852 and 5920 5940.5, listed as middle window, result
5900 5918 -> 0.1 angstrom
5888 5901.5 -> 0.7 angstrom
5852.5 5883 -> 0.1 angstrom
